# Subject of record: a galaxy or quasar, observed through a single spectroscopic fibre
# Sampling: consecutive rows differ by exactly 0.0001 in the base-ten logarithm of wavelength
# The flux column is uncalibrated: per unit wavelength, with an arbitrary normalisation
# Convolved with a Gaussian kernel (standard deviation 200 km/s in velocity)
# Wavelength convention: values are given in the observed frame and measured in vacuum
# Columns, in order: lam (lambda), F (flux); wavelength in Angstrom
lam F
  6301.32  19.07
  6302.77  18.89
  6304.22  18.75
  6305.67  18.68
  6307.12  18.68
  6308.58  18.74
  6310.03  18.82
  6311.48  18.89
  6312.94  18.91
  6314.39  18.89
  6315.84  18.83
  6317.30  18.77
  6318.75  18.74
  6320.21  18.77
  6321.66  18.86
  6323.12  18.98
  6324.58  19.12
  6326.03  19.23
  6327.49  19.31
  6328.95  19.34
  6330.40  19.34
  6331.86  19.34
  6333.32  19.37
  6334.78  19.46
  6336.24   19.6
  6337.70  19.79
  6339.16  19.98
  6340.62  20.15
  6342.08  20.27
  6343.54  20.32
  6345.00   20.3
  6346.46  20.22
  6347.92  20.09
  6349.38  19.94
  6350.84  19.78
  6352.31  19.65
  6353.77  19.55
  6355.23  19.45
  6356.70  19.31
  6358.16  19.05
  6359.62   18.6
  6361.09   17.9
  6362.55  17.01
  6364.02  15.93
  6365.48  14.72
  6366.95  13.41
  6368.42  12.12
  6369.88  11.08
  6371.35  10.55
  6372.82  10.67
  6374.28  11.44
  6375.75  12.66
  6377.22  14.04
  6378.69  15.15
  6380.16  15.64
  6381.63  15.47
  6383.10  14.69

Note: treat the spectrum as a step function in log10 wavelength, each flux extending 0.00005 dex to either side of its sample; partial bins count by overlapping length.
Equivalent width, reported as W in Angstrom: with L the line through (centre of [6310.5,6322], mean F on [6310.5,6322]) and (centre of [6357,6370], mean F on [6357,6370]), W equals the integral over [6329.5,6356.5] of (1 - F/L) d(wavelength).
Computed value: -4.2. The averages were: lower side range 18.8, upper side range 15.9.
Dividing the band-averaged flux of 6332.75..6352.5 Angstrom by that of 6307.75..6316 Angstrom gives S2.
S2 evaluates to 1.06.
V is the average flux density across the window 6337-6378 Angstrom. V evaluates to 17.1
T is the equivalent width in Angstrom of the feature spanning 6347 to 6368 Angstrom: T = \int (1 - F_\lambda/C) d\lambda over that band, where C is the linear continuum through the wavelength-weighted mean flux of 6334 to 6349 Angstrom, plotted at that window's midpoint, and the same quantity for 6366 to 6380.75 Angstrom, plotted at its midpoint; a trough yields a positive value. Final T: -2.2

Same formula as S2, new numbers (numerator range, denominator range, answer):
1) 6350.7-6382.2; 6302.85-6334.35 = 0.82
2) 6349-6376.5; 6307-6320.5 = 0.84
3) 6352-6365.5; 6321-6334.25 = 0.95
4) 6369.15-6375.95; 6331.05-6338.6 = 0.57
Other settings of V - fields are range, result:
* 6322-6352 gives 19.7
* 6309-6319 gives 18.8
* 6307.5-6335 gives 19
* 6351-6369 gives 17.3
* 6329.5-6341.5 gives 19.6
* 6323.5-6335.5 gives 19.3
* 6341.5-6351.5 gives 20.1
